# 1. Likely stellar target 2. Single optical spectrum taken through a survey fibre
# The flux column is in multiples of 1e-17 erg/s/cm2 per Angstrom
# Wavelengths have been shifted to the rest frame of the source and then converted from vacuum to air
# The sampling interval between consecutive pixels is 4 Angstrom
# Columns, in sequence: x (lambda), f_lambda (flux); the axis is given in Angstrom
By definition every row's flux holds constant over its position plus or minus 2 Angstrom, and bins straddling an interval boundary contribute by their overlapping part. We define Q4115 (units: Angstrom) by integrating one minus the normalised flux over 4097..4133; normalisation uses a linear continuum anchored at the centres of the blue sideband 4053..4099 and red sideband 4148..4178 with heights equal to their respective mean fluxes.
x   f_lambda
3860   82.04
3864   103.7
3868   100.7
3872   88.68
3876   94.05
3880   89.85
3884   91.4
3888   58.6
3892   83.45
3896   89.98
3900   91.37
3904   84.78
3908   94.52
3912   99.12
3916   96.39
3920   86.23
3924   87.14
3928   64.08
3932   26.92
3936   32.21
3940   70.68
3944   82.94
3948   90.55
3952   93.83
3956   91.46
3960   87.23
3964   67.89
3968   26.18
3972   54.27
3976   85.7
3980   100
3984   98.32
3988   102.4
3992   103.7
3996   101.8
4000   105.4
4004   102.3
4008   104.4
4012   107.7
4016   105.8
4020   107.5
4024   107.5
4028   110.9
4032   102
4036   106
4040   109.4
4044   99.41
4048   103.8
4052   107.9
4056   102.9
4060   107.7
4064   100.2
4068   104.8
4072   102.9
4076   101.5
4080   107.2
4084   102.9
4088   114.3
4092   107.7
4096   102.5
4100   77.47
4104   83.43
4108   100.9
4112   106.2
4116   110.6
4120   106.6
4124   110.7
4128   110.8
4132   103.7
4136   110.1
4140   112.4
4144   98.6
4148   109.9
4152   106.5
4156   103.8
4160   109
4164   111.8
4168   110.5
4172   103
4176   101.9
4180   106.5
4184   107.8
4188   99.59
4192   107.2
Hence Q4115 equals 1.5 Angstrom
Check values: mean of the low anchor 104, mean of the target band 101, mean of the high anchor 107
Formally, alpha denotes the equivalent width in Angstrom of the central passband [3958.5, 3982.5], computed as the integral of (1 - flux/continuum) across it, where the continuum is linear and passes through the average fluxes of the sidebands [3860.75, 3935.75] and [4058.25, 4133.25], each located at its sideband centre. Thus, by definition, 5.4 Angstrom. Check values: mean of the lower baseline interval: 83.8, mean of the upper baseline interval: 103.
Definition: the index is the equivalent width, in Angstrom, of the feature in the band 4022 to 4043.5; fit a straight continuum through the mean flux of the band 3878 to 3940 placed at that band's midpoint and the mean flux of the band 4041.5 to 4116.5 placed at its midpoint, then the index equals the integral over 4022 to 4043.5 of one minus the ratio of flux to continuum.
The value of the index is -2.5 Angstrom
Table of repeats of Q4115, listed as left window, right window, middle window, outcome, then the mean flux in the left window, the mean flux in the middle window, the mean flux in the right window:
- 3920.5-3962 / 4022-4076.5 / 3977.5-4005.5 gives -4.4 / 73.2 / 102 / 105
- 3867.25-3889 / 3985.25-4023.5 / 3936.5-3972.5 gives 9.1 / 87.8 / 73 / 105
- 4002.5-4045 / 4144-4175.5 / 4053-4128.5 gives 2.3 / 106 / 103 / 107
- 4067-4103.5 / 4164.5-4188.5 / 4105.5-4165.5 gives -2.0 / 102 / 107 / 106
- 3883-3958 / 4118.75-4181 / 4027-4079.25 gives -4.9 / 79.6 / 105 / 107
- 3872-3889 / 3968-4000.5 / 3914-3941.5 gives 6.6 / 85.6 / 66.2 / 89.2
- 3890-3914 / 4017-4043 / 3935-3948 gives 3.7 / 90.5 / 68.6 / 107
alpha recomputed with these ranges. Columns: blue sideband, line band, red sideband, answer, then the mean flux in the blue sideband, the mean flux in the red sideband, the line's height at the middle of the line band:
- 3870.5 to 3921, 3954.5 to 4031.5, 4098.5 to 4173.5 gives 1.5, 88.4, 105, 95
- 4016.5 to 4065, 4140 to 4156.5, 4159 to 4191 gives 0.1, 106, 106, 106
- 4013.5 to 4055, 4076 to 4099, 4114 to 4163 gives 0.4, 106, 108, 107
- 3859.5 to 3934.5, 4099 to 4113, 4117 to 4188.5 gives 1.5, 84.6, 107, 103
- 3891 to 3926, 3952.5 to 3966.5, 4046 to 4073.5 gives 2.0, 90.5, 104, 95.2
